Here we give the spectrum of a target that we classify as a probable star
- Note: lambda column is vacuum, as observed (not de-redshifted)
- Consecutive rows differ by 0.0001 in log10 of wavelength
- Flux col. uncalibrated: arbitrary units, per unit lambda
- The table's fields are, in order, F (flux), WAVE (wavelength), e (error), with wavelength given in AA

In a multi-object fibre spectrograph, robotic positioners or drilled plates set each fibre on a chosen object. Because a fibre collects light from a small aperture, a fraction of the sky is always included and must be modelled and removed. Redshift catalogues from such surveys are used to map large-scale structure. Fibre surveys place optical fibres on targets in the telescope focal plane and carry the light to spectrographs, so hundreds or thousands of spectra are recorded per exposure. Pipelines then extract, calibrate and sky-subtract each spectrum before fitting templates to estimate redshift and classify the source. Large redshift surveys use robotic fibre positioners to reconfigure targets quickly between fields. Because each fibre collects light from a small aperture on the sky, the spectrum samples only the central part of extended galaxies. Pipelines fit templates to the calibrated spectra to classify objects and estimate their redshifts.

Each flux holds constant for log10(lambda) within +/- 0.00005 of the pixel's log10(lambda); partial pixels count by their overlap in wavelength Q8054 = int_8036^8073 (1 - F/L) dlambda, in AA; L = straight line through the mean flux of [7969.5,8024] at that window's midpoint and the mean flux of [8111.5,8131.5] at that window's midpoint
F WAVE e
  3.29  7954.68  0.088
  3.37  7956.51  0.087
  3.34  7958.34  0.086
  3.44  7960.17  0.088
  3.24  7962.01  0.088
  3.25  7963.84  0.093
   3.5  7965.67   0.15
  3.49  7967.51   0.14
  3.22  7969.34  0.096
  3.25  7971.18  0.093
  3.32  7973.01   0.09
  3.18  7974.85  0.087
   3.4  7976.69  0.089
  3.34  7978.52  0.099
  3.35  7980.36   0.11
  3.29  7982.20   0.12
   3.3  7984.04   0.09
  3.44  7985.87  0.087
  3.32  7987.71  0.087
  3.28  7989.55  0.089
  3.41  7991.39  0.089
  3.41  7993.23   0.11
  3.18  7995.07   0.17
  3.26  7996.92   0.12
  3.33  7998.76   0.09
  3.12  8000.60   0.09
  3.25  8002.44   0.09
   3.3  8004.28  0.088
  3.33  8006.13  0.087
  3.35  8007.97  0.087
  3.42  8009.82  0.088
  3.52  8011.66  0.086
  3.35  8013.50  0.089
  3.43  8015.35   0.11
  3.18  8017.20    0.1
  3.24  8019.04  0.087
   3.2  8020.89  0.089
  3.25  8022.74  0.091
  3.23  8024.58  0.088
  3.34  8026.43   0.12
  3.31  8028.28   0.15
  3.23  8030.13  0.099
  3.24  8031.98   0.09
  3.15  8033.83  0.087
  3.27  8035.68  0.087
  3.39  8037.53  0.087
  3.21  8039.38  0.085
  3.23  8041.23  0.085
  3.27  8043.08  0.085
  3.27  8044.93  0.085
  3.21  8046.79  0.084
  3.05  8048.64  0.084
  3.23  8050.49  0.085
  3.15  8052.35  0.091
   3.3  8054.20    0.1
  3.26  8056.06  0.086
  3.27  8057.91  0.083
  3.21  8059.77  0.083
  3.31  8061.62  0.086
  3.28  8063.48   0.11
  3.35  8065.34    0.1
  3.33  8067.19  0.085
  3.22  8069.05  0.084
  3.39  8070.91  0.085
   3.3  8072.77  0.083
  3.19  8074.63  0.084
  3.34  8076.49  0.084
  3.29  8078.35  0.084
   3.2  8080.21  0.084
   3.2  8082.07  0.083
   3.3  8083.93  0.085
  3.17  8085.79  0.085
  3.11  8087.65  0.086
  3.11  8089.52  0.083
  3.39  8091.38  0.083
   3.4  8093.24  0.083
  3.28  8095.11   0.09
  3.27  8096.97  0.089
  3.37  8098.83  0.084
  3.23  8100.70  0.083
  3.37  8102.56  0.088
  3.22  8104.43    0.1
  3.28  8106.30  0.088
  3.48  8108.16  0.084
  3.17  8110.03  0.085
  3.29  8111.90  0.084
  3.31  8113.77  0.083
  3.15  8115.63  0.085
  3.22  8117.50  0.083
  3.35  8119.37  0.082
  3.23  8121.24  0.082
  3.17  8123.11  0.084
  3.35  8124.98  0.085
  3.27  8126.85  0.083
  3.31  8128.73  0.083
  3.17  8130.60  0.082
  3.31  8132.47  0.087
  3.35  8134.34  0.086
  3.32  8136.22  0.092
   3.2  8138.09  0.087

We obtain 0.3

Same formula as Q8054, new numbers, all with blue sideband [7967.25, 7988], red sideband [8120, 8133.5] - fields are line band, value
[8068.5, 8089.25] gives 0.2 AA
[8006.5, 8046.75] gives 0.2 AA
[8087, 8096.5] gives 0.0 AA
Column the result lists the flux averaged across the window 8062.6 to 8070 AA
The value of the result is 3.3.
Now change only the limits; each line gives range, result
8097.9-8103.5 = 3.32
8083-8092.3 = 3.22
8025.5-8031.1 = 3.29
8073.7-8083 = 3.24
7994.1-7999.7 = 3.25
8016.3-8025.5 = 3.22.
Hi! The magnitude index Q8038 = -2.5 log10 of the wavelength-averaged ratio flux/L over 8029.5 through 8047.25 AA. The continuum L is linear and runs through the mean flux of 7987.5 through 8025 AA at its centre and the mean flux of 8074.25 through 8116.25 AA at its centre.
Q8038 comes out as 0.014 mag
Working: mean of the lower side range 3.3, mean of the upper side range 3.27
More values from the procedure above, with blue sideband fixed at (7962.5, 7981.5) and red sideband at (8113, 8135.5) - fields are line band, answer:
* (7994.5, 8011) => 0.01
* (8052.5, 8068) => 0.00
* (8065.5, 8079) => 0.00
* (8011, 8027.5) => 0.00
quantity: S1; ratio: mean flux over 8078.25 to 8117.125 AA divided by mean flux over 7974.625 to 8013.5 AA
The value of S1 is 0.98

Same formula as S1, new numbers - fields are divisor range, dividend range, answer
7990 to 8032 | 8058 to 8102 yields 0.99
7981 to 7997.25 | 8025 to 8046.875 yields 0.98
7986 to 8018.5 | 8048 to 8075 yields 0.98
